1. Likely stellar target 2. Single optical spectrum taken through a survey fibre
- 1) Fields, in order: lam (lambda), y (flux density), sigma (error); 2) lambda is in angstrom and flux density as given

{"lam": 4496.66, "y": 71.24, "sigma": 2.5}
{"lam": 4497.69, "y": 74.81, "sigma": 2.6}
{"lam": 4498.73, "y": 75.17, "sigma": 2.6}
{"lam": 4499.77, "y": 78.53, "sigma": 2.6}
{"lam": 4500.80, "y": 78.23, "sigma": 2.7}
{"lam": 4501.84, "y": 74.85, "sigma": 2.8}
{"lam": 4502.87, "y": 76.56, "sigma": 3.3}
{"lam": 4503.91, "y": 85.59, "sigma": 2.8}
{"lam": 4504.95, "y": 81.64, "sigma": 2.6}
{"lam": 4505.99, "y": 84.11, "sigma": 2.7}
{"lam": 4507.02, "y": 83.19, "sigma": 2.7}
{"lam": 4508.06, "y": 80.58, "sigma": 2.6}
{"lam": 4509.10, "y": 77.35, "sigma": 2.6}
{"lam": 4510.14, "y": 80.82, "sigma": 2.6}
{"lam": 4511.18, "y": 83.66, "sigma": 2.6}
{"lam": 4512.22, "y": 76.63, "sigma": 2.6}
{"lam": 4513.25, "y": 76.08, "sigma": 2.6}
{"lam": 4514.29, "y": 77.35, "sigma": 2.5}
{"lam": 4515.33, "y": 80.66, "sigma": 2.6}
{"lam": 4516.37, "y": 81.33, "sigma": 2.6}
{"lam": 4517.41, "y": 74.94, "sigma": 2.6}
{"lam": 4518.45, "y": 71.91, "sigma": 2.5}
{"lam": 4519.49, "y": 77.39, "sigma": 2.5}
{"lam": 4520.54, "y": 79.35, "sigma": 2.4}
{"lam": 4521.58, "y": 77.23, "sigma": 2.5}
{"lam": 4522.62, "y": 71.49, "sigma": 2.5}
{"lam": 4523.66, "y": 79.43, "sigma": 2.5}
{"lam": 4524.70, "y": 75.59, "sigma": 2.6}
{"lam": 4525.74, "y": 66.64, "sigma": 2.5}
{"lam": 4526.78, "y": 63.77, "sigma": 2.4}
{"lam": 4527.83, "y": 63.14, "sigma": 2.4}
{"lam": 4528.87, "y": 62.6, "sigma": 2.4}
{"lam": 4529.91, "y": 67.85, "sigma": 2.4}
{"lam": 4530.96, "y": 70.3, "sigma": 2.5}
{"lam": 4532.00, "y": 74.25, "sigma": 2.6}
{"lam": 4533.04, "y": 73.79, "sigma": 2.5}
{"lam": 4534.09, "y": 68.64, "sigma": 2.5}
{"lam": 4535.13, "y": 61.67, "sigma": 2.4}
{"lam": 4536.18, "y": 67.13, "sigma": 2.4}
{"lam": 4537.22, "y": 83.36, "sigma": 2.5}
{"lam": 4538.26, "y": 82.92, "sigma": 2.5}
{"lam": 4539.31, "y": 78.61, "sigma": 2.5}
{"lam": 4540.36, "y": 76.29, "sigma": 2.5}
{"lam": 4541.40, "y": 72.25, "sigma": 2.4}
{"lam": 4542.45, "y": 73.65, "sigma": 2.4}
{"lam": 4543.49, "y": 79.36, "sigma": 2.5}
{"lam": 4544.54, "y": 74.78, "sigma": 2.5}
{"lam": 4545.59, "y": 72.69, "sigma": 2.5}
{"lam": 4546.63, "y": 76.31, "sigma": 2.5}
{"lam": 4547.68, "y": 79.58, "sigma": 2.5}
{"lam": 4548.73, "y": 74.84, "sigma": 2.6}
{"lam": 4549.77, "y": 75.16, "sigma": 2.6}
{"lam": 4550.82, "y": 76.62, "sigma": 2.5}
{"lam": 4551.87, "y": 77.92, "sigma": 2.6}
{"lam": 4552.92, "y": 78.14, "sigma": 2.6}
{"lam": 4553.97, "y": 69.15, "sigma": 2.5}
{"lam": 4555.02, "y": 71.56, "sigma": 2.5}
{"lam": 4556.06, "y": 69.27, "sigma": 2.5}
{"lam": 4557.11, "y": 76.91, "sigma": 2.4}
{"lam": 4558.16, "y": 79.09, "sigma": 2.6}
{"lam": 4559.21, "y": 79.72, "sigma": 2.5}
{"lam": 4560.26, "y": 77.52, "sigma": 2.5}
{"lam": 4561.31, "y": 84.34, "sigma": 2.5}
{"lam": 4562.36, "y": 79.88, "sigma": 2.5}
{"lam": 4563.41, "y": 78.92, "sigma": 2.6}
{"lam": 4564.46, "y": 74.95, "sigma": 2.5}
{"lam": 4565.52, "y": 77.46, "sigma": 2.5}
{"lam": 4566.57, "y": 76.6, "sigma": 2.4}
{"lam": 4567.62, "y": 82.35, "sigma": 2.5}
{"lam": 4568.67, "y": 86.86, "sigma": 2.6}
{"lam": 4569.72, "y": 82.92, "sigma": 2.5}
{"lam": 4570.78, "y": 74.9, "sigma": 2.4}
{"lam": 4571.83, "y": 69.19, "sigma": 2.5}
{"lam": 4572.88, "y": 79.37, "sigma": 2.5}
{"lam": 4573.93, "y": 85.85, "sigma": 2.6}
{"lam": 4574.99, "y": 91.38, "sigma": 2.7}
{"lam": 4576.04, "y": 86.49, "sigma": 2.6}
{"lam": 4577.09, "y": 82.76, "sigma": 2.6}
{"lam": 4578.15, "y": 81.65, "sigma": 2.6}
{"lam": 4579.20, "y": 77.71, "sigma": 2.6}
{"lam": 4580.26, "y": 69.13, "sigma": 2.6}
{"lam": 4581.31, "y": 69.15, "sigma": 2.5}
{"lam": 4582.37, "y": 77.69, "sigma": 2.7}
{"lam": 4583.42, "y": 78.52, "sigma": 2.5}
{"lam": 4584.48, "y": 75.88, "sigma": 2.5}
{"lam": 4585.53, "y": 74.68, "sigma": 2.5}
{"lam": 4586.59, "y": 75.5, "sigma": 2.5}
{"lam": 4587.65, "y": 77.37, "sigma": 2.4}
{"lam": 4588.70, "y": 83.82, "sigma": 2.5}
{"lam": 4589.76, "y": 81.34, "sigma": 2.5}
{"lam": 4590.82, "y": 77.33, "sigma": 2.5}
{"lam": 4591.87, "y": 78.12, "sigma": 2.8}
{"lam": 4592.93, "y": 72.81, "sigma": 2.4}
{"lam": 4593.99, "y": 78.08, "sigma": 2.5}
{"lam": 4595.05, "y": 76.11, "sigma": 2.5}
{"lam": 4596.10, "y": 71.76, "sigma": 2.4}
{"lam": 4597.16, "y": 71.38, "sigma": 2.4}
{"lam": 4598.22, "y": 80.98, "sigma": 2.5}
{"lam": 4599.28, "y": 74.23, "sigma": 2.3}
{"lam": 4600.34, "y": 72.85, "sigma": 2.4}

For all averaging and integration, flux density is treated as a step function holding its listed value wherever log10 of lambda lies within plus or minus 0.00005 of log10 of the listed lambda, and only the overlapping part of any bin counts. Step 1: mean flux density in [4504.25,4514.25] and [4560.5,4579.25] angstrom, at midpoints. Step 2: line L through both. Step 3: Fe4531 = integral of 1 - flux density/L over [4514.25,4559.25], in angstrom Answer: 3.62 angstrom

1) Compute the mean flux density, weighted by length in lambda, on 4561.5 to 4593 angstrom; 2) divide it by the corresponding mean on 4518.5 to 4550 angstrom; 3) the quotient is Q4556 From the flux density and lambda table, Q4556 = 1.08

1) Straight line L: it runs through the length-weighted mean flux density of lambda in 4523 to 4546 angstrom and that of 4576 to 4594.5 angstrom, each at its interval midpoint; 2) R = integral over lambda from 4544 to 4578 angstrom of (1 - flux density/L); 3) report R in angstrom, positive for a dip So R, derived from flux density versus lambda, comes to -1.5 angstrom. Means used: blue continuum 72.2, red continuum 77.4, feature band 78.3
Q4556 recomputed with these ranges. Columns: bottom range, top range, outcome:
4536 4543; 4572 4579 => 1.09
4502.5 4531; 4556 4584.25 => 1.04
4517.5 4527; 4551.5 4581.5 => 1.06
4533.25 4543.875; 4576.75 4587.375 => 1.02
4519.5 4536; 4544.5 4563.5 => 1.08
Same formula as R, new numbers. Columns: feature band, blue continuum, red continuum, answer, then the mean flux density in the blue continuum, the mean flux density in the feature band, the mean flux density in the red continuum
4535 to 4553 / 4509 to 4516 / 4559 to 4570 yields 0.87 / 79.1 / 75.9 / 80.1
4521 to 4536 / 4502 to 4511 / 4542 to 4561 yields 1.68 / 81.1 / 69.7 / 75.8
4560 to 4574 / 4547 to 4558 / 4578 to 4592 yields -0.61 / 75.1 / 79.2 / 76.9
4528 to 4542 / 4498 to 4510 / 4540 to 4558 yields 0.80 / 79.5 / 72.1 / 75.1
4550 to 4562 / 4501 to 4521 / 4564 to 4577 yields 0.59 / 79.1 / 76.4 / 80.8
